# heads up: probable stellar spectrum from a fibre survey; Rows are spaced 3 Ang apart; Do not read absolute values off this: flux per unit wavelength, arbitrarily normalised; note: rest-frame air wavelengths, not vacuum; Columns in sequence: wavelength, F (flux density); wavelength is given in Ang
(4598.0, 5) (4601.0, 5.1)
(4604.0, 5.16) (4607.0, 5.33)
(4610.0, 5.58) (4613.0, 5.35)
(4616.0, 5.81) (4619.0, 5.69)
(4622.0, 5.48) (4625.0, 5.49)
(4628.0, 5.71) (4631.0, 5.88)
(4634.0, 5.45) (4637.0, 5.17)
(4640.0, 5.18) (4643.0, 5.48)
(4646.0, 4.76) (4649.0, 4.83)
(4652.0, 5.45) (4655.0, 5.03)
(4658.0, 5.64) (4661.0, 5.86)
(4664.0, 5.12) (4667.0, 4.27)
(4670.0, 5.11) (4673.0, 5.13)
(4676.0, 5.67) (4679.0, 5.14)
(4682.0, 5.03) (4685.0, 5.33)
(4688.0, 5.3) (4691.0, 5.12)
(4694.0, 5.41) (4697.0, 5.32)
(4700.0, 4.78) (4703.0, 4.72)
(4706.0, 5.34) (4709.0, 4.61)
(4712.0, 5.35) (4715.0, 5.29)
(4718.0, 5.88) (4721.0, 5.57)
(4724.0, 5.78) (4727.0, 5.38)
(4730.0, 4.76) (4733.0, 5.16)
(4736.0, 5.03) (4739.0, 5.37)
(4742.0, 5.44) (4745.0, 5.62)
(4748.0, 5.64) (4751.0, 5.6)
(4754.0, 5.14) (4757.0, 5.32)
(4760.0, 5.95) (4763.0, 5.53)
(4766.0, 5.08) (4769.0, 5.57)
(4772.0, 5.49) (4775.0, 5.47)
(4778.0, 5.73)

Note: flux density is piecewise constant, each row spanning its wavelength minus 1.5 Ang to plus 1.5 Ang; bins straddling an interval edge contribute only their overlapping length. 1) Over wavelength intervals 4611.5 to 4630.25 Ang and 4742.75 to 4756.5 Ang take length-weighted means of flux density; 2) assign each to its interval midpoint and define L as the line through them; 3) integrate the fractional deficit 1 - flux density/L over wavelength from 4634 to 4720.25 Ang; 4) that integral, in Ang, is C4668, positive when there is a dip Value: 5.5 Ang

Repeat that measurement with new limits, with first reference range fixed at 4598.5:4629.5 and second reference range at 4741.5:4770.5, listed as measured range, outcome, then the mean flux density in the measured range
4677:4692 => 0.74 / 5.2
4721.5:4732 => 0.30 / 5.32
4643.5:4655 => 0.86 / 5.06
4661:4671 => 0.90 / 4.97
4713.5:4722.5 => -0.16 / 5.58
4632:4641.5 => 0.28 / 5.3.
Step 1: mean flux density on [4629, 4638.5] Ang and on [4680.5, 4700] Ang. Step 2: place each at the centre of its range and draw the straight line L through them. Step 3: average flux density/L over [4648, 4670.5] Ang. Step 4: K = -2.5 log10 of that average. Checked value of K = 0.04 mag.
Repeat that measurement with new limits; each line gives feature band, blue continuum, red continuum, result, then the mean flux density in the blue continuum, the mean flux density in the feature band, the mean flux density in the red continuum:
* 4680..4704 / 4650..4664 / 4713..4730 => 0.068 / 5.43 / 5.13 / 5.5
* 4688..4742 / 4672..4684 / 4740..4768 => 0.026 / 5.25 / 5.24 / 5.48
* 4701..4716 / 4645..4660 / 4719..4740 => 0.048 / 5.18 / 5.04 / 5.3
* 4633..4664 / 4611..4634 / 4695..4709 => 0.029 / 5.62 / 5.27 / 5.01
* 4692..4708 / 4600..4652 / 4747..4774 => 0.069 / 5.38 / 5.1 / 5.48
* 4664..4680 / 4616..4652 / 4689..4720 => 0.046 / 5.4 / 5.07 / 5.19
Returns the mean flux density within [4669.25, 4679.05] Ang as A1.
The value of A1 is 5.29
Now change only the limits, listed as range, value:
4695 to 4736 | 5.22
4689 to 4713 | 5.08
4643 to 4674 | 5.14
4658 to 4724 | 5.23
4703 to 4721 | 5.27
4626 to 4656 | 5.3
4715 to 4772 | 5.43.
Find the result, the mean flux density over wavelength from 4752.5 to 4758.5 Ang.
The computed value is 5.23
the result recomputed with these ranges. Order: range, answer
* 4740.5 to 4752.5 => 5.58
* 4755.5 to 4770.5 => 5.49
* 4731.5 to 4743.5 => 5.25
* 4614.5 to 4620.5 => 5.75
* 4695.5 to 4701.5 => 5.05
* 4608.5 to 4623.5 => 5.58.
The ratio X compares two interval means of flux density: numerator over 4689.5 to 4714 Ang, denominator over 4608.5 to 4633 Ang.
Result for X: 0.90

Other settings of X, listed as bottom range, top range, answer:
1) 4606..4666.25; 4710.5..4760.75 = 1.00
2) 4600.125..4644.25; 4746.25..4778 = 1.01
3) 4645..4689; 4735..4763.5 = 1.06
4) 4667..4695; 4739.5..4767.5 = 1.05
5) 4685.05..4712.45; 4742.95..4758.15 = 1.07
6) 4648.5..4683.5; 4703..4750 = 1.03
